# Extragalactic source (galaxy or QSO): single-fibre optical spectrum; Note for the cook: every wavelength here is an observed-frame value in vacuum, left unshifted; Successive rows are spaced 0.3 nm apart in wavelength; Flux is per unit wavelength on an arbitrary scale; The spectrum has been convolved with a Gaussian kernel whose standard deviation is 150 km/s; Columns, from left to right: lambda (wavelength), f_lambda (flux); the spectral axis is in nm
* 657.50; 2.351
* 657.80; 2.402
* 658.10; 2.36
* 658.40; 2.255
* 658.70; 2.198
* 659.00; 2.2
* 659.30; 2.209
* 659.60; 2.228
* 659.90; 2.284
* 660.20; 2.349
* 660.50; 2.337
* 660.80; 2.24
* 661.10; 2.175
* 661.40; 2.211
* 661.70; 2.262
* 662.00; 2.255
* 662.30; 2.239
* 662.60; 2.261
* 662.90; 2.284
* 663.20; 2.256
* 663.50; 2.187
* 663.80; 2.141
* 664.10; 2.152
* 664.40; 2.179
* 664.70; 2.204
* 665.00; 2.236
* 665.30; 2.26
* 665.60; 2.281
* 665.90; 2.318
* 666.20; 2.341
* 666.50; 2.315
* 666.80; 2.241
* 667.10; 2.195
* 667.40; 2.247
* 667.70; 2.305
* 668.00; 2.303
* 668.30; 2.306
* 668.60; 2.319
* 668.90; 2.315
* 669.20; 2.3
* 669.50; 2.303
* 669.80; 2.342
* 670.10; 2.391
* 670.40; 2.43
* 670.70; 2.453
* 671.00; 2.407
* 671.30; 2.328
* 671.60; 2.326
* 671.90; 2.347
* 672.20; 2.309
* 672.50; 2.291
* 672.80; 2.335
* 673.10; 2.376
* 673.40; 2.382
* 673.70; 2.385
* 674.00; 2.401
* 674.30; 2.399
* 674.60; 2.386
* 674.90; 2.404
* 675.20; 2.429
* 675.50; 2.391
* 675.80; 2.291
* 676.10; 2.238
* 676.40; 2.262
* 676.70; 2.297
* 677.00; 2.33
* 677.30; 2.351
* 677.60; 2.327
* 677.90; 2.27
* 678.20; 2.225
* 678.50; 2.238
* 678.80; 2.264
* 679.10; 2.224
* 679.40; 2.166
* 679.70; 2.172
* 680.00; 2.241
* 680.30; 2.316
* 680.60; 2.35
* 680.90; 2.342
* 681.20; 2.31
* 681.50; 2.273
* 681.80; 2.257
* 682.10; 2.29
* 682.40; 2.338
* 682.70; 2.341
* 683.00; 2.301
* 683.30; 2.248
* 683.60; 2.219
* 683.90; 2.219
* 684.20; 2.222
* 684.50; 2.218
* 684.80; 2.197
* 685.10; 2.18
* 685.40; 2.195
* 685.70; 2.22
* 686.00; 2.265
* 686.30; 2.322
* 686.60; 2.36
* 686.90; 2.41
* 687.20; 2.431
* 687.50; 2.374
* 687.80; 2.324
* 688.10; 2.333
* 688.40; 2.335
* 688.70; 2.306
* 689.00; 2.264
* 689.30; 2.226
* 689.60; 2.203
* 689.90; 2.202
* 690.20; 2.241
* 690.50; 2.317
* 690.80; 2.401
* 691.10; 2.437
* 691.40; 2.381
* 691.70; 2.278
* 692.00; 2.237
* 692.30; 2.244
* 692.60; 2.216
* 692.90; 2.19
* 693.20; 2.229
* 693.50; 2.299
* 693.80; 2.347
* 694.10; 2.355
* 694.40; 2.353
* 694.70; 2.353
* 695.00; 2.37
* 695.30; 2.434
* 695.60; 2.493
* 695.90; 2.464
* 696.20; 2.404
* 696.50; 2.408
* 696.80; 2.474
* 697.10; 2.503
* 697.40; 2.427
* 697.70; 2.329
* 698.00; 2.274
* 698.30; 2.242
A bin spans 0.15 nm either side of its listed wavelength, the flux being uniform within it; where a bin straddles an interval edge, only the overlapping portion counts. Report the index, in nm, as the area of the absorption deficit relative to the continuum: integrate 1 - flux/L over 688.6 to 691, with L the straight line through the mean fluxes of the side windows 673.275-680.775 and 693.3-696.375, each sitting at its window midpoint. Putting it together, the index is 0.09 nm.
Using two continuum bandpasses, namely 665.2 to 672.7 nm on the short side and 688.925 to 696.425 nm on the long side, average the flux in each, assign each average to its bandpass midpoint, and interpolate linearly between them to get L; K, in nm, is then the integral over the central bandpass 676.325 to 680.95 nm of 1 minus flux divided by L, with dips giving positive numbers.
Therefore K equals 0.09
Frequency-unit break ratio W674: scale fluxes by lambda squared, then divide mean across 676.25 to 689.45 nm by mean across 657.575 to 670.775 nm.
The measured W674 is 1.1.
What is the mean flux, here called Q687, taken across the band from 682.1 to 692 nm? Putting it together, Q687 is 2.29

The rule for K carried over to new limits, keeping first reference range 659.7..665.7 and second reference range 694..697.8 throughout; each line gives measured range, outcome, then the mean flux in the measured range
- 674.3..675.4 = -0.05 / 2.4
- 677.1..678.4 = 0.01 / 2.29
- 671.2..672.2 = -0.02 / 2.33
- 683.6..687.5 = 0.15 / 2.27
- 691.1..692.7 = 0.07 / 2.29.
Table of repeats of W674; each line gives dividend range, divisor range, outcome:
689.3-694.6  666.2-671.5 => 1.05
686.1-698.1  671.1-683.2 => 1.06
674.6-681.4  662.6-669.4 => 1.05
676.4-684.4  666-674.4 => 1.00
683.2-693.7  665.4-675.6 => 1.03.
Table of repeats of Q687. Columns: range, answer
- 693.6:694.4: 2.35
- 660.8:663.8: 2.23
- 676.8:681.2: 2.27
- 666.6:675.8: 2.34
